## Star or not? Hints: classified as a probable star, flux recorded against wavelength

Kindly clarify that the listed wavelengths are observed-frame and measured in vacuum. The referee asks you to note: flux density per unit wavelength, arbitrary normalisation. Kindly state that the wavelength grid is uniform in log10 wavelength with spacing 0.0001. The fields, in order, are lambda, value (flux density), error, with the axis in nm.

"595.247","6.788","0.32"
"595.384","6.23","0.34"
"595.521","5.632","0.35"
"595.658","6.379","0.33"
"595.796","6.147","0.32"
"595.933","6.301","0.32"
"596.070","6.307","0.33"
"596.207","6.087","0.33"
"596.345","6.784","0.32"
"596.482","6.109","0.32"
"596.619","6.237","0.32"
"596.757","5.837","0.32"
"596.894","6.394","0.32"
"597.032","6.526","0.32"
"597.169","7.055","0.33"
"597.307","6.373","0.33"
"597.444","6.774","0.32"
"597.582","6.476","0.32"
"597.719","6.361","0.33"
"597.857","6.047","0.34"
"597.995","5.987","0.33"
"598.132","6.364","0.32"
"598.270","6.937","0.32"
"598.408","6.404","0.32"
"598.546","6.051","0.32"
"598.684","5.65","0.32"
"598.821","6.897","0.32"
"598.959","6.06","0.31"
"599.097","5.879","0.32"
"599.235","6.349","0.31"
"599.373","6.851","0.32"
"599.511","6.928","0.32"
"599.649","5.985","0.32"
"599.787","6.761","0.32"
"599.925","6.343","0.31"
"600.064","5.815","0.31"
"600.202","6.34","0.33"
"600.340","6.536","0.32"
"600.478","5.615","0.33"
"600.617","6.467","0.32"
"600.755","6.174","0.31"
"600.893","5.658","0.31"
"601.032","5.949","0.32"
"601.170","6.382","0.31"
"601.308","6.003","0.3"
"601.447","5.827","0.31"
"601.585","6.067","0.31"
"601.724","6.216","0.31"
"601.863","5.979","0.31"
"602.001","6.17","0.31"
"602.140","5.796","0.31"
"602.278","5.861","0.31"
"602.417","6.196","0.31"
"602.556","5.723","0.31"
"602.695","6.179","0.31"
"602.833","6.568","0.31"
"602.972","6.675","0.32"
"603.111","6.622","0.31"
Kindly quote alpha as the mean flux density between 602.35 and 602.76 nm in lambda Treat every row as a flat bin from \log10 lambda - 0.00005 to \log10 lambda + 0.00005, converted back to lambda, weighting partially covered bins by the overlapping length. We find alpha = 6.02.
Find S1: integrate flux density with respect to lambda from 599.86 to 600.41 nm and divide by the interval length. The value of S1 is 6.25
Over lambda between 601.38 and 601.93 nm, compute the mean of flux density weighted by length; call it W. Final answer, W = 6.02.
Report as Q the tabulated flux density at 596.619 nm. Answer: 6.237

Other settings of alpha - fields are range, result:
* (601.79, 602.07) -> 6.08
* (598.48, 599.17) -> 6.11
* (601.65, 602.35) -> 6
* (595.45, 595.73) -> 6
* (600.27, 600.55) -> 6.07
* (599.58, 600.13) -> 6.22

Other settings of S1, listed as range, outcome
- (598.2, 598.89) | 6.39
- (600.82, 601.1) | 5.8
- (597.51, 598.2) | 6.25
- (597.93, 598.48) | 6.42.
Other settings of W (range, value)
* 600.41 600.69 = 6.04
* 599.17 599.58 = 6.71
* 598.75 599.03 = 6.48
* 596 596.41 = 6.39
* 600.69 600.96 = 5.92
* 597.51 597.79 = 6.42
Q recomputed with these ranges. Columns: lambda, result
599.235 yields 6.349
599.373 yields 6.851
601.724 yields 6.216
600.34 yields 6.536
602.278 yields 5.861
